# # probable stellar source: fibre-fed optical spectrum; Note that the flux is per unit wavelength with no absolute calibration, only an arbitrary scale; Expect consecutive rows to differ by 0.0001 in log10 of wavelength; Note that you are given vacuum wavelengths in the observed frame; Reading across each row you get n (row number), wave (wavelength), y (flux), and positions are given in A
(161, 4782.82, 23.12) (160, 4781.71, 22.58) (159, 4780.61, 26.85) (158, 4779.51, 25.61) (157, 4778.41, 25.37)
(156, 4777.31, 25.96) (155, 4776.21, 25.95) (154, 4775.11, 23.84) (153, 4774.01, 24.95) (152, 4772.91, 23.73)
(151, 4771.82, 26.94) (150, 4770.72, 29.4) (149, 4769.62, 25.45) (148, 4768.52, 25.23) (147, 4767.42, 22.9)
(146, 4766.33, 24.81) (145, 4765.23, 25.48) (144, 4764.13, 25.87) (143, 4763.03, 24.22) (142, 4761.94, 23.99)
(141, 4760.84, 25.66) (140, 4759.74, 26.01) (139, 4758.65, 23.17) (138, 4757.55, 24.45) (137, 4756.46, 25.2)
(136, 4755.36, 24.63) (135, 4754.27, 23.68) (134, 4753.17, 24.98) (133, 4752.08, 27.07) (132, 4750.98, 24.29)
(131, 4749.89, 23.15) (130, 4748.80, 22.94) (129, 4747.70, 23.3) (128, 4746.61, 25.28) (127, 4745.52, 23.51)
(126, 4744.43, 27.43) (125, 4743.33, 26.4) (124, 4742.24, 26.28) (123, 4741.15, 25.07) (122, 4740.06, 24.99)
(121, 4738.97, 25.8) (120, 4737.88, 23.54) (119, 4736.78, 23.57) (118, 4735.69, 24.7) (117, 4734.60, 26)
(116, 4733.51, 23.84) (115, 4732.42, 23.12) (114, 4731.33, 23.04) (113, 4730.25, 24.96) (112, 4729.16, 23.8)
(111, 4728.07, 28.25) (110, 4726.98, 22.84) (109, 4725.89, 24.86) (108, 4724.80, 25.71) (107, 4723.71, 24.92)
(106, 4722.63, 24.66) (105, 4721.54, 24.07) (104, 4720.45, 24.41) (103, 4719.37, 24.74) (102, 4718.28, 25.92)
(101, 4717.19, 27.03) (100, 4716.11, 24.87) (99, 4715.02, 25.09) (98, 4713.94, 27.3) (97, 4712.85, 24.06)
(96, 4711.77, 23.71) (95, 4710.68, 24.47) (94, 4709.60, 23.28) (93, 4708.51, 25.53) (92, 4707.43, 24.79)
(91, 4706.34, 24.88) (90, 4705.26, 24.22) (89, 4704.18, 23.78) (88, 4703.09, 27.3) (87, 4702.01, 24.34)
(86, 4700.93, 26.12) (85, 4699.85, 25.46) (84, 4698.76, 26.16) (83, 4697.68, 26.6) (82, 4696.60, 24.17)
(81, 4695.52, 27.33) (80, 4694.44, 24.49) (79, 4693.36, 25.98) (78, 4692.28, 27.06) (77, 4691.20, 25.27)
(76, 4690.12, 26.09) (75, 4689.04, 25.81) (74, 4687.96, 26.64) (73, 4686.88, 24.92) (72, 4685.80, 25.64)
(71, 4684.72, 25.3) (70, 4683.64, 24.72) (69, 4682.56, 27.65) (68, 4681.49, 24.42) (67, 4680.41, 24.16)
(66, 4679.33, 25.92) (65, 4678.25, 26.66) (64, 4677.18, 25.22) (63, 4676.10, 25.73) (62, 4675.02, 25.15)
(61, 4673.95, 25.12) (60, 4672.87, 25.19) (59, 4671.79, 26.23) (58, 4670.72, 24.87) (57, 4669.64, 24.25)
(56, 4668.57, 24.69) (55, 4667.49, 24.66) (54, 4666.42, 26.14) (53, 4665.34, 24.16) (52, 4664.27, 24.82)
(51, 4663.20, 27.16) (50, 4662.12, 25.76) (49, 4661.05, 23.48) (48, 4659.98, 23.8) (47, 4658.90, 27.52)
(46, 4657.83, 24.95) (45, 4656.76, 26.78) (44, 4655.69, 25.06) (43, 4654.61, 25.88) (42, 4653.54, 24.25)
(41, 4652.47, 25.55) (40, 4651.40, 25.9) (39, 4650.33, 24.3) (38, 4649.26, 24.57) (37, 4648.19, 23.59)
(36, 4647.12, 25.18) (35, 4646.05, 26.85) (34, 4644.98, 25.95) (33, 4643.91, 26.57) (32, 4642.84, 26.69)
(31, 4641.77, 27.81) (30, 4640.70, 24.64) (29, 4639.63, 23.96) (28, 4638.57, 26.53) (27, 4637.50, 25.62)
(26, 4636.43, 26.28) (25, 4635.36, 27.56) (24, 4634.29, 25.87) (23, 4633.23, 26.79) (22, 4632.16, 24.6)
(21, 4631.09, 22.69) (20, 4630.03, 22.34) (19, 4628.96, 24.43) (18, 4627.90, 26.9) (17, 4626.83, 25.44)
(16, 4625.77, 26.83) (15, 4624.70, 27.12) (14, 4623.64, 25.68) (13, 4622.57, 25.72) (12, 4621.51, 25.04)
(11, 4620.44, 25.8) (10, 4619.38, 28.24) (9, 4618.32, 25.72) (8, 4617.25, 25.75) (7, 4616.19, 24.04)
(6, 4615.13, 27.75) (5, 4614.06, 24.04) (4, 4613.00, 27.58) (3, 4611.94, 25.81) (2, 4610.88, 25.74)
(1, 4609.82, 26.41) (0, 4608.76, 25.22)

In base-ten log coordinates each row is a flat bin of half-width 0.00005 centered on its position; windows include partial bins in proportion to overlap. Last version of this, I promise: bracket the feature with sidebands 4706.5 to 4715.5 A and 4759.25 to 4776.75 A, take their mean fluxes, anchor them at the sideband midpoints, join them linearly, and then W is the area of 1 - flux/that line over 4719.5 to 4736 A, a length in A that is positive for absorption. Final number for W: 0.2 A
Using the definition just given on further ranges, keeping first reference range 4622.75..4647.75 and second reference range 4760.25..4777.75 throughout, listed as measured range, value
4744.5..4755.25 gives 0.4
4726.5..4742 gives 0.5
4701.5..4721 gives 0.4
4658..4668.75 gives 0.2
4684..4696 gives -0.1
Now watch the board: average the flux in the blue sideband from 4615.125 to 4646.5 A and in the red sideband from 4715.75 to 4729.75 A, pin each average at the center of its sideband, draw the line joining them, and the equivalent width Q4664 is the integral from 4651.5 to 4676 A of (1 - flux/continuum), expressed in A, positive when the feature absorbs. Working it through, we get 0.3 A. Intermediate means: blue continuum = 25.8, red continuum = 25.1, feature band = 25.3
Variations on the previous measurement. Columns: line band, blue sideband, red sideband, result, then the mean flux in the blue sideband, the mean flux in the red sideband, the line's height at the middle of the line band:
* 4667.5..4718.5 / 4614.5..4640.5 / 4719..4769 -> -0.51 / 25.7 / 24.7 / 25.1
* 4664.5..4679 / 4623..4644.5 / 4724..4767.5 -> 0.08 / 25.7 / 24.7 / 25.4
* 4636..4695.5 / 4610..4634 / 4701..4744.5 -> -0.37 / 25.7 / 24.9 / 25.3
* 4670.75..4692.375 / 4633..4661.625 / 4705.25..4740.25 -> -0.32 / 25.6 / 24.8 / 25.2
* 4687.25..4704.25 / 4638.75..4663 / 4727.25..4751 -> -0.52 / 25.5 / 24.7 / 25.1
